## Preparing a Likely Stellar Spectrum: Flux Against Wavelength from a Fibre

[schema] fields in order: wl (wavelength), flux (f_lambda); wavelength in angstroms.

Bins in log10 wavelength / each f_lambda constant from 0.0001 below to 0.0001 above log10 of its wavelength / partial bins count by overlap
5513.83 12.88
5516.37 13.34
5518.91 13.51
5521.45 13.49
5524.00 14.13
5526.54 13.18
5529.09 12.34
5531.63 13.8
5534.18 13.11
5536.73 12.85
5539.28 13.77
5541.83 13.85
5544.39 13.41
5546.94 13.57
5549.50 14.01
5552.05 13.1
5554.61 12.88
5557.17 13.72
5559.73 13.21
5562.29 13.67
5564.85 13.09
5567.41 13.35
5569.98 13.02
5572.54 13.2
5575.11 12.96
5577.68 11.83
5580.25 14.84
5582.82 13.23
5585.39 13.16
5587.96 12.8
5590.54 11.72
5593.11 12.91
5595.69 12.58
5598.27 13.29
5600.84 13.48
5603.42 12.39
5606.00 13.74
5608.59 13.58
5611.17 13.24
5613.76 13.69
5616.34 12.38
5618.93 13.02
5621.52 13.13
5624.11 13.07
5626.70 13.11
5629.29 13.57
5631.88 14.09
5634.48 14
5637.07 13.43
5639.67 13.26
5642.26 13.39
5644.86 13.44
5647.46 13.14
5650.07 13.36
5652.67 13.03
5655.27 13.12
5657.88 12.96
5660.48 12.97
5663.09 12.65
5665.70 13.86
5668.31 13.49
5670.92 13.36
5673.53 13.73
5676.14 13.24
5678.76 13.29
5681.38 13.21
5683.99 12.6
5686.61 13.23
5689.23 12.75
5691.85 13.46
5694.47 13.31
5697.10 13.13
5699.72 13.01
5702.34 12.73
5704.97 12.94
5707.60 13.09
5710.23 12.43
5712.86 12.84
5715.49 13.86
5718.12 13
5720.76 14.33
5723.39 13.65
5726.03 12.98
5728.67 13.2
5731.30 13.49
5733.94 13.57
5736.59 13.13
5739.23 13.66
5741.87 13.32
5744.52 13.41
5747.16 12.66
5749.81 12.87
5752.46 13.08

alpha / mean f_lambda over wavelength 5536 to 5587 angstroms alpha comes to 13.3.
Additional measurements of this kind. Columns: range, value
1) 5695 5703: 13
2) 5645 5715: 13.1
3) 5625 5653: 13.4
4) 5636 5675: 13.3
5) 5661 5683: 13.3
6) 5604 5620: 13.2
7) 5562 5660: 13.2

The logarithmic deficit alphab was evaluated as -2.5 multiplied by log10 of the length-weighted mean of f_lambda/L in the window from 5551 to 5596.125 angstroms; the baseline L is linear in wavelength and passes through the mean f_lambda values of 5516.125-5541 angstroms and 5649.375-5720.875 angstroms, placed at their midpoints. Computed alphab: 0.02 mag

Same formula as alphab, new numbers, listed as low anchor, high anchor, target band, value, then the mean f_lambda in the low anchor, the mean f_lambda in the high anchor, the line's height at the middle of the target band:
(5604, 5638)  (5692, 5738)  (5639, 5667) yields 0.01 mag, 13.4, 13.2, 13.3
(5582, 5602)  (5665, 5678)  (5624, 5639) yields -0.03 mag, 12.9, 13.5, 13.2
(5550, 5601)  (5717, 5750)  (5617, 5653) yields -0.01 mag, 13.1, 13.3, 13.2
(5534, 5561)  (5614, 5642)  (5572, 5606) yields 0.03 mag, 13.4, 13.3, 13.4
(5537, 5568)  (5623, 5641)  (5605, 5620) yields 0.02 mag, 13.5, 13.5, 13.5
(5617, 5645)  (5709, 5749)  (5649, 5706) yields 0.02 mag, 13.4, 13.3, 13.3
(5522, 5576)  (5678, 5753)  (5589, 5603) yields 0.04 mag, 13.3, 13.2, 13.3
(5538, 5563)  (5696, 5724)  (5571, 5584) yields 0.02 mag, 13.5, 13.2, 13.5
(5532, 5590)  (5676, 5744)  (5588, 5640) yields 0.01 mag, 13.3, 13.2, 13.3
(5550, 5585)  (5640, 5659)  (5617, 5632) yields 0.00 mag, 13.3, 13.2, 13.2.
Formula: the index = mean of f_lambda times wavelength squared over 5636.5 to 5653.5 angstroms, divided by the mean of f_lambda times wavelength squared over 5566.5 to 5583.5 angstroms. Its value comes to 1.03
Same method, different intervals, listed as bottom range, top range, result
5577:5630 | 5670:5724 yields 1.04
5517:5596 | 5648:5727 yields 1.04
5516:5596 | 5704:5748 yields 1.07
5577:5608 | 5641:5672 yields 1.04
